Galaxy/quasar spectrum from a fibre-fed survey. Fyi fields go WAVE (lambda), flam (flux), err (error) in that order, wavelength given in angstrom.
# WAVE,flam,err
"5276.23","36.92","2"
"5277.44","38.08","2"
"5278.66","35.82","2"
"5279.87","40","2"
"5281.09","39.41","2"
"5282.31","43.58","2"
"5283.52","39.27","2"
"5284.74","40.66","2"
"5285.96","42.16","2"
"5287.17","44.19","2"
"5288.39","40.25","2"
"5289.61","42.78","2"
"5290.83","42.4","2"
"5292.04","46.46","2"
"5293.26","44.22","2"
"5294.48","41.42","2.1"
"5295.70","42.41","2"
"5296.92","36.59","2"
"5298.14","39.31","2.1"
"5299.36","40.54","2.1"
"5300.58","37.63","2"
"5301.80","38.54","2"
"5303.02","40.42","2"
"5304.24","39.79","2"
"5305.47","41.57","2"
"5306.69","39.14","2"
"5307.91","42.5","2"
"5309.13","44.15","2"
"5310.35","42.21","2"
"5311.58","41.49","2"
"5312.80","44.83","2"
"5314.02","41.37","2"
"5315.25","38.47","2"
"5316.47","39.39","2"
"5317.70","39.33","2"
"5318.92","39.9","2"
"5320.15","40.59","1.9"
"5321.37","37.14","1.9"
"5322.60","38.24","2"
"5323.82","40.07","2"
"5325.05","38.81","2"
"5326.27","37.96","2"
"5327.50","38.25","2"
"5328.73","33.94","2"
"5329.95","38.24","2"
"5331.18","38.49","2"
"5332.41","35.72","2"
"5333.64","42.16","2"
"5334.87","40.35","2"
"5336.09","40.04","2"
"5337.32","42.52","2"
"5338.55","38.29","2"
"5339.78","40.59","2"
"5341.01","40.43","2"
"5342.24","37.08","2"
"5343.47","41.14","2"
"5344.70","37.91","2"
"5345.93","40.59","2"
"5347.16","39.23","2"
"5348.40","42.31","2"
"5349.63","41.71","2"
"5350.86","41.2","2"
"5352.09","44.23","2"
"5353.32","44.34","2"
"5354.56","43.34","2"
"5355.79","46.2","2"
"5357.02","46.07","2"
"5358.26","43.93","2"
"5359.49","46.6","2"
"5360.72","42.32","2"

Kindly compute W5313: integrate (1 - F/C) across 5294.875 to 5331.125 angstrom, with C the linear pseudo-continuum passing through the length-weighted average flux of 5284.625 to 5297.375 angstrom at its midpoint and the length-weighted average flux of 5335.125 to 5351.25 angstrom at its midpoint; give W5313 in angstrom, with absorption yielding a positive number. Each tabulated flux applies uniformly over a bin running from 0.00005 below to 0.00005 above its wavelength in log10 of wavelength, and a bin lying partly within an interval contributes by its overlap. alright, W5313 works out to 1.5 angstrom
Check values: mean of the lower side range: 42.3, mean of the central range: 39.7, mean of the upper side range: 40.2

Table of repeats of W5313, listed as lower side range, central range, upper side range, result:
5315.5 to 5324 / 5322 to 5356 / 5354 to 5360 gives 1.8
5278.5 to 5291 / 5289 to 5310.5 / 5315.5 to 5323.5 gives -0.5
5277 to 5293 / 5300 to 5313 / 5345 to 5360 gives 0.3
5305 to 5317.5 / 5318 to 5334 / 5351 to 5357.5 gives 1.6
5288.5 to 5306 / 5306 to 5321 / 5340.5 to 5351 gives -0.1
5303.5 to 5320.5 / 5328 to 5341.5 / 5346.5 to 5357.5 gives 1.0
